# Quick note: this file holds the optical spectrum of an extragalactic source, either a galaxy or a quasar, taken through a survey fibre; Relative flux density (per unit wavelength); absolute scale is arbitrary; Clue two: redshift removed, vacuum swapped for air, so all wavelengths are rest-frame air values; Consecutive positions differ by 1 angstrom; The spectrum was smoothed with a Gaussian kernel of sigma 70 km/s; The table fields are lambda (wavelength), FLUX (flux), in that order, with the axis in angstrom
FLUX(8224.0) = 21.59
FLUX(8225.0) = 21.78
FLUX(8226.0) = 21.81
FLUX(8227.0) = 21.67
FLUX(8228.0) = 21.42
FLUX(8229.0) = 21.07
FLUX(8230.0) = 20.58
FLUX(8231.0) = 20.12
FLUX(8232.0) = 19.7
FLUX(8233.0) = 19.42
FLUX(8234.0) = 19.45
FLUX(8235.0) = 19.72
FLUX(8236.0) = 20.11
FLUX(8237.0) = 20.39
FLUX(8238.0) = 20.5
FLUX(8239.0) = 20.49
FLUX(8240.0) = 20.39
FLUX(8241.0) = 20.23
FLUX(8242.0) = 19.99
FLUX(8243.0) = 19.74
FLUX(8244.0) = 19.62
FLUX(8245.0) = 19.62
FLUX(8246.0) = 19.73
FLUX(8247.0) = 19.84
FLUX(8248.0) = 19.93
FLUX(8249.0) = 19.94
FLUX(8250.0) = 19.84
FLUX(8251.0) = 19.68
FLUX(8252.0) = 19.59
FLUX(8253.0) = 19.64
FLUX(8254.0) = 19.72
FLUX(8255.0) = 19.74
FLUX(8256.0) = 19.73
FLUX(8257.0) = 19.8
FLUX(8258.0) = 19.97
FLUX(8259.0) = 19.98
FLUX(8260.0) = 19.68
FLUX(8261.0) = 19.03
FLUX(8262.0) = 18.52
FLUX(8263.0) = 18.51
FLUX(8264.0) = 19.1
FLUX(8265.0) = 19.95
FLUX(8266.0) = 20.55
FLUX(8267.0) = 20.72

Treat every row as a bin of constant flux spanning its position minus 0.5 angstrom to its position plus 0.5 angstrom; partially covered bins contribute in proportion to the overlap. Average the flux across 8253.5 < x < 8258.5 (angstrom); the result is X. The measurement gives 19.8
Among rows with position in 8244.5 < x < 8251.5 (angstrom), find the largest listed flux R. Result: 19.94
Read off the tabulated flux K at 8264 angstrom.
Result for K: 19.1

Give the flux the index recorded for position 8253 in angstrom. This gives 19.64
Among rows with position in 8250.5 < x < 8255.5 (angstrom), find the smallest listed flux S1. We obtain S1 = 19.59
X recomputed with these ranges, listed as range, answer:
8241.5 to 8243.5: 19.9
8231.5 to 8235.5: 19.6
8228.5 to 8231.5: 20.6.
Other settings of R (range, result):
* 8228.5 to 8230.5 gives 21.07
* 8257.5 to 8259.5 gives 19.98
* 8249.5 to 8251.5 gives 19.84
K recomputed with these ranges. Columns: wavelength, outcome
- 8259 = 19.98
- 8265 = 19.95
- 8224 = 21.59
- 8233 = 19.42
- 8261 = 19.03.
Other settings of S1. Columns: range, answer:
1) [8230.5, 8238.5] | 19.42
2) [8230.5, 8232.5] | 19.7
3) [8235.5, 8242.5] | 19.99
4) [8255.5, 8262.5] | 18.52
